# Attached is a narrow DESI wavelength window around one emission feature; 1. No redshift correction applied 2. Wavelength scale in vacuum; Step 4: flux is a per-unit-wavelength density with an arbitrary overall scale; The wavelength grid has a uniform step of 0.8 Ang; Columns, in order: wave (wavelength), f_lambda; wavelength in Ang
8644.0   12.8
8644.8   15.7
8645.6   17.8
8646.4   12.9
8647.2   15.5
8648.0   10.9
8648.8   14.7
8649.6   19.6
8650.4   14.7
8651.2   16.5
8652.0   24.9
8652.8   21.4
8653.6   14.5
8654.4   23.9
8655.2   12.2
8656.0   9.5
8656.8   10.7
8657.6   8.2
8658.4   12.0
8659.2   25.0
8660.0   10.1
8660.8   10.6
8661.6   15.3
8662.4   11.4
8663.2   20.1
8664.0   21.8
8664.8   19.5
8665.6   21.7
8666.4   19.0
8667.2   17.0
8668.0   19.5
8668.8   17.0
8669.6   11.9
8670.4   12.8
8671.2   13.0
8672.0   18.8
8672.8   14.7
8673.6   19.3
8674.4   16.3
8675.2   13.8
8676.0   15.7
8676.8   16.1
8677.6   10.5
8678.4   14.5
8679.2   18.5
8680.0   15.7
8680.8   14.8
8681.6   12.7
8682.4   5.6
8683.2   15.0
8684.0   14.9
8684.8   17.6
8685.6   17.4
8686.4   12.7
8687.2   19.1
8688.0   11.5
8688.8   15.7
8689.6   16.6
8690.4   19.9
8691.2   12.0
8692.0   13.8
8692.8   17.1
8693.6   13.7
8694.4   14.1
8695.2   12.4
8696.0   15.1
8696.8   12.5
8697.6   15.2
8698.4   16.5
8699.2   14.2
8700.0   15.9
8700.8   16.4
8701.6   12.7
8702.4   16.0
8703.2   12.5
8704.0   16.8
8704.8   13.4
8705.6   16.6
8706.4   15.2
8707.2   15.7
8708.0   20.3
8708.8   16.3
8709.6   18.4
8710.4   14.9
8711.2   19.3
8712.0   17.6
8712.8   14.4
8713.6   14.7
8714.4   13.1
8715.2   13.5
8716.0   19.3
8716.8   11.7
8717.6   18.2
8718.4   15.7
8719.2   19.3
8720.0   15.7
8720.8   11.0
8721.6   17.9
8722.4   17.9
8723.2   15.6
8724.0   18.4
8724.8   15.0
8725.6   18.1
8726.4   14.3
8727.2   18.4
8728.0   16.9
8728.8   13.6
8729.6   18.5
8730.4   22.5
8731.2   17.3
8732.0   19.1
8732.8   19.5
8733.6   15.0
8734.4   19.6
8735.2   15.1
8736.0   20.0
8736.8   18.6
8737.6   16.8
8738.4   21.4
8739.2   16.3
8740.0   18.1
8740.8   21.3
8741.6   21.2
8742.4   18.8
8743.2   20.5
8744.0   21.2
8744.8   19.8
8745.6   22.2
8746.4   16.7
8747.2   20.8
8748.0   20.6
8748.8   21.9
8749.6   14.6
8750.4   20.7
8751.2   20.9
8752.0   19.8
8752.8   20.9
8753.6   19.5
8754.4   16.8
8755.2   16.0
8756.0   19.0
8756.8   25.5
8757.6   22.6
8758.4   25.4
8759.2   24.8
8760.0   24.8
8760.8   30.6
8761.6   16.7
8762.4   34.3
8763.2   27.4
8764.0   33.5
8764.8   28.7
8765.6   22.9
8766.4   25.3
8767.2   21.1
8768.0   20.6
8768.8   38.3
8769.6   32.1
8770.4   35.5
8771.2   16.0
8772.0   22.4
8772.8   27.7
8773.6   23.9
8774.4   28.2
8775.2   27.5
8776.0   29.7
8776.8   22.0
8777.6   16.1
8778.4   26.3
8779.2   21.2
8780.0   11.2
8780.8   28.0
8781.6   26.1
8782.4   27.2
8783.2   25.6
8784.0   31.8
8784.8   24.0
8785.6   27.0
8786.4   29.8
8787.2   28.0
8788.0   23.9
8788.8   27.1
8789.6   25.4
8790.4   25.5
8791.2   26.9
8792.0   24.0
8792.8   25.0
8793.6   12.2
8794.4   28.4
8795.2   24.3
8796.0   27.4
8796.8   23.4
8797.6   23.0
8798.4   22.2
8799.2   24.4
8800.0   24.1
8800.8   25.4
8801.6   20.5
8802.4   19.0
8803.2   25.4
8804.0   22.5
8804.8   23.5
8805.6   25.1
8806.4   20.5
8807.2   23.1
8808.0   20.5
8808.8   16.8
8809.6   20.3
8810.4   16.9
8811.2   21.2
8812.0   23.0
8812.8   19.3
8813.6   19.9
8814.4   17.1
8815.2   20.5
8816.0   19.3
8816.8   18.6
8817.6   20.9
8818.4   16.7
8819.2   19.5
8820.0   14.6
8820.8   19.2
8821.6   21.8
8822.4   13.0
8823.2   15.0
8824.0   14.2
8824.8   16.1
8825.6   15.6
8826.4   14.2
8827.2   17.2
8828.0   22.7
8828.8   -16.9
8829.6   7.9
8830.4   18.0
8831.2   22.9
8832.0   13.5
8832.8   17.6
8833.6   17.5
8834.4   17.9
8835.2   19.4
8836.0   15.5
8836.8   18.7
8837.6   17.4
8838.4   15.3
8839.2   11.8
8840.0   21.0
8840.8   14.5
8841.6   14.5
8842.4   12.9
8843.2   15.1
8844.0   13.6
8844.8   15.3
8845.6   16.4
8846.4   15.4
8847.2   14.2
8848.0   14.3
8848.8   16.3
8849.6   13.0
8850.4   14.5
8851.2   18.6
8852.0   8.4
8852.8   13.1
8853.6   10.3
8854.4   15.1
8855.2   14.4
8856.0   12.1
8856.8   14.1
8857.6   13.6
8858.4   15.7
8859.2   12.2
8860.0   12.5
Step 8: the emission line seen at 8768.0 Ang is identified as Mg II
